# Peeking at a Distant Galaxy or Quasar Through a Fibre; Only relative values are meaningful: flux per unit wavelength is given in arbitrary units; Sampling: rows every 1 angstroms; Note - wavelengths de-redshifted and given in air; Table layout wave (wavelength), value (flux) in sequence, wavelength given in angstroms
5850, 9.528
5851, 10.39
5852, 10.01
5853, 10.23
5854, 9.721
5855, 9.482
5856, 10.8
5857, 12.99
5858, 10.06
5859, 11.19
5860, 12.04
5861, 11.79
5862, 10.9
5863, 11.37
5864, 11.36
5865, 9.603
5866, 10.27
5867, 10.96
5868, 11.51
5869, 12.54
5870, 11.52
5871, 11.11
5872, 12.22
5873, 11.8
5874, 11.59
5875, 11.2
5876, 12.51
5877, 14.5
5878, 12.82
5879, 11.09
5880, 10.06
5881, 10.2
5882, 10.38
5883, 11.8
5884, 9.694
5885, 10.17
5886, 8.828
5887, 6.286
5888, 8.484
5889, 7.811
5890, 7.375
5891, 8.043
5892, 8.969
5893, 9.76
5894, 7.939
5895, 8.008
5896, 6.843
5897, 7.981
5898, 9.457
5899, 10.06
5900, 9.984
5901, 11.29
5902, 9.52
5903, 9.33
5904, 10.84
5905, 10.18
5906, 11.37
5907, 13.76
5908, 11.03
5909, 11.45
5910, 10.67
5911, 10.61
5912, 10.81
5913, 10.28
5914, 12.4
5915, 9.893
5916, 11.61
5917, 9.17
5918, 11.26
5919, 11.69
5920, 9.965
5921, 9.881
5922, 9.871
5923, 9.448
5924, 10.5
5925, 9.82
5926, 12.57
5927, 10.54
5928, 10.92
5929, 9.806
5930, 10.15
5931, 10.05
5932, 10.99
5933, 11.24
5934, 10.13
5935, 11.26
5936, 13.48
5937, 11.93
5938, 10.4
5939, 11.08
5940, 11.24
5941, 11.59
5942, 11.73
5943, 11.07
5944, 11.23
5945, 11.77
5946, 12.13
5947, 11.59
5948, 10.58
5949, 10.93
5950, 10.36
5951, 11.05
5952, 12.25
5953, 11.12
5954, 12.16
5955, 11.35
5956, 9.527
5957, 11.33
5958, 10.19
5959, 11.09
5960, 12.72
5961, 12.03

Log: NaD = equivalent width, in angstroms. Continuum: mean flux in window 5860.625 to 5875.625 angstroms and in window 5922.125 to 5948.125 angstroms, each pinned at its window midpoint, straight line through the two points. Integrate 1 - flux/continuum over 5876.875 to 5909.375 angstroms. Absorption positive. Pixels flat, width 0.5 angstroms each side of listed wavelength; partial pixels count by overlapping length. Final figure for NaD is 4.1 angstroms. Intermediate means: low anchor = 11.3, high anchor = 11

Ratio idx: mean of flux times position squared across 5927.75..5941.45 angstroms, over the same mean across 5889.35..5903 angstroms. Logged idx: 1.26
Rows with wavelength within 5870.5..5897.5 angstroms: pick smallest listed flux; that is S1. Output 6.286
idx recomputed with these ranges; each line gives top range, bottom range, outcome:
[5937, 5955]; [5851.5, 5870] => 1.06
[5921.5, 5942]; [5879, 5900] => 1.23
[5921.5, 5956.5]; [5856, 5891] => 1.05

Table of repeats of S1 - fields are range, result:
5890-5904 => 6.843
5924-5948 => 9.806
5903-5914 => 9.33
